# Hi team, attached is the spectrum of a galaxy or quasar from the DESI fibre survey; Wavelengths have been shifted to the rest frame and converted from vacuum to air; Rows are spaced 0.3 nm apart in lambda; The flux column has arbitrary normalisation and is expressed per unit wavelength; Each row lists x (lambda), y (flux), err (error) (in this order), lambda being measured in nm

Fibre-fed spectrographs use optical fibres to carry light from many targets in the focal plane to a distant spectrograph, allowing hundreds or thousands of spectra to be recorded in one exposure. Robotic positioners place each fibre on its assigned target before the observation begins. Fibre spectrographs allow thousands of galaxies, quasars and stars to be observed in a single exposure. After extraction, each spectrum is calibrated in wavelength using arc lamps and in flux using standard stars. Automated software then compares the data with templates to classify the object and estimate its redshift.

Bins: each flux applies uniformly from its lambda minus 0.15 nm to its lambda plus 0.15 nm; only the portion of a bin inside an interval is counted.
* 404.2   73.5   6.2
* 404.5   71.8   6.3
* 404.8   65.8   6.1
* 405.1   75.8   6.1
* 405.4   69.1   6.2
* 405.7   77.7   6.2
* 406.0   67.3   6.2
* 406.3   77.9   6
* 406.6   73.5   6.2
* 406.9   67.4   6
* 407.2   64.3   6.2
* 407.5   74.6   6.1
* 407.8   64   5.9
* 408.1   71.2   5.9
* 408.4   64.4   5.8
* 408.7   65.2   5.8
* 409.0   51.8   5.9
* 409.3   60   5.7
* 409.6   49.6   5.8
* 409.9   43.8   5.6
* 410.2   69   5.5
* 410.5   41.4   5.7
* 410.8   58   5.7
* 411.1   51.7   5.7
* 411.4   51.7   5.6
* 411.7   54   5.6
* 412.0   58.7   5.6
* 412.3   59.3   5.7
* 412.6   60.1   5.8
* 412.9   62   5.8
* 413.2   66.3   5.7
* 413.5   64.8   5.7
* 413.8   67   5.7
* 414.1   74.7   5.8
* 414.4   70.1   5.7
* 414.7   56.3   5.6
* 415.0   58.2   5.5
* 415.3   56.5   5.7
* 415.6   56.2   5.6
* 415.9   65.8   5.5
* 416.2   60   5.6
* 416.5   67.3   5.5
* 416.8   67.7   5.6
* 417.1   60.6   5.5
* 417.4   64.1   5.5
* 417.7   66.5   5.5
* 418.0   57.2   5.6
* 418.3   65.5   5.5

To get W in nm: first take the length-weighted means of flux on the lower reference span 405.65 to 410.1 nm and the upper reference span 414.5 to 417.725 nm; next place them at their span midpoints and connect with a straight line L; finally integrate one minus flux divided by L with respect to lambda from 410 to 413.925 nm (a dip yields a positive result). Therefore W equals 0.29 nm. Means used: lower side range 64.6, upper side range 61.7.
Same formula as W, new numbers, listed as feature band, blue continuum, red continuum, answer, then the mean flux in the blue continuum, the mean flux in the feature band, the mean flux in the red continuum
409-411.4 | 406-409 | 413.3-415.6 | 0.48 nm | 68.2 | 53.2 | 63.5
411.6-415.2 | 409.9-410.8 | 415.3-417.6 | -0.27 nm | 53.8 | 62.7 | 62.7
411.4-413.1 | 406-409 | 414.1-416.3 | 0.15 nm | 68.2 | 58.4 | 61.4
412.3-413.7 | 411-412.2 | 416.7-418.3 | -0.16 nm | 54.3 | 63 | 63.3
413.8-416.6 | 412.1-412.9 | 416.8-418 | -0.05 nm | 60.1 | 62.9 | 63.4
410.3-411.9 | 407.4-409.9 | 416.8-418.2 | 0.25 nm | 61.2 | 52.1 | 62.8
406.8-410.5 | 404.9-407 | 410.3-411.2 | -0.03 nm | 72.6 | 61.2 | 51.3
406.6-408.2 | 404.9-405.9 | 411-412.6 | -0.02 nm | 73.4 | 68.7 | 55.7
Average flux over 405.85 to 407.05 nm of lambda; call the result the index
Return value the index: 71.5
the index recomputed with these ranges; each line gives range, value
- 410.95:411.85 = 52.5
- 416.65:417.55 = 64.1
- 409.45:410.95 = 52.4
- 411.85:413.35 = 61.3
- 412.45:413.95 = 64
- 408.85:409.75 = 53.8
